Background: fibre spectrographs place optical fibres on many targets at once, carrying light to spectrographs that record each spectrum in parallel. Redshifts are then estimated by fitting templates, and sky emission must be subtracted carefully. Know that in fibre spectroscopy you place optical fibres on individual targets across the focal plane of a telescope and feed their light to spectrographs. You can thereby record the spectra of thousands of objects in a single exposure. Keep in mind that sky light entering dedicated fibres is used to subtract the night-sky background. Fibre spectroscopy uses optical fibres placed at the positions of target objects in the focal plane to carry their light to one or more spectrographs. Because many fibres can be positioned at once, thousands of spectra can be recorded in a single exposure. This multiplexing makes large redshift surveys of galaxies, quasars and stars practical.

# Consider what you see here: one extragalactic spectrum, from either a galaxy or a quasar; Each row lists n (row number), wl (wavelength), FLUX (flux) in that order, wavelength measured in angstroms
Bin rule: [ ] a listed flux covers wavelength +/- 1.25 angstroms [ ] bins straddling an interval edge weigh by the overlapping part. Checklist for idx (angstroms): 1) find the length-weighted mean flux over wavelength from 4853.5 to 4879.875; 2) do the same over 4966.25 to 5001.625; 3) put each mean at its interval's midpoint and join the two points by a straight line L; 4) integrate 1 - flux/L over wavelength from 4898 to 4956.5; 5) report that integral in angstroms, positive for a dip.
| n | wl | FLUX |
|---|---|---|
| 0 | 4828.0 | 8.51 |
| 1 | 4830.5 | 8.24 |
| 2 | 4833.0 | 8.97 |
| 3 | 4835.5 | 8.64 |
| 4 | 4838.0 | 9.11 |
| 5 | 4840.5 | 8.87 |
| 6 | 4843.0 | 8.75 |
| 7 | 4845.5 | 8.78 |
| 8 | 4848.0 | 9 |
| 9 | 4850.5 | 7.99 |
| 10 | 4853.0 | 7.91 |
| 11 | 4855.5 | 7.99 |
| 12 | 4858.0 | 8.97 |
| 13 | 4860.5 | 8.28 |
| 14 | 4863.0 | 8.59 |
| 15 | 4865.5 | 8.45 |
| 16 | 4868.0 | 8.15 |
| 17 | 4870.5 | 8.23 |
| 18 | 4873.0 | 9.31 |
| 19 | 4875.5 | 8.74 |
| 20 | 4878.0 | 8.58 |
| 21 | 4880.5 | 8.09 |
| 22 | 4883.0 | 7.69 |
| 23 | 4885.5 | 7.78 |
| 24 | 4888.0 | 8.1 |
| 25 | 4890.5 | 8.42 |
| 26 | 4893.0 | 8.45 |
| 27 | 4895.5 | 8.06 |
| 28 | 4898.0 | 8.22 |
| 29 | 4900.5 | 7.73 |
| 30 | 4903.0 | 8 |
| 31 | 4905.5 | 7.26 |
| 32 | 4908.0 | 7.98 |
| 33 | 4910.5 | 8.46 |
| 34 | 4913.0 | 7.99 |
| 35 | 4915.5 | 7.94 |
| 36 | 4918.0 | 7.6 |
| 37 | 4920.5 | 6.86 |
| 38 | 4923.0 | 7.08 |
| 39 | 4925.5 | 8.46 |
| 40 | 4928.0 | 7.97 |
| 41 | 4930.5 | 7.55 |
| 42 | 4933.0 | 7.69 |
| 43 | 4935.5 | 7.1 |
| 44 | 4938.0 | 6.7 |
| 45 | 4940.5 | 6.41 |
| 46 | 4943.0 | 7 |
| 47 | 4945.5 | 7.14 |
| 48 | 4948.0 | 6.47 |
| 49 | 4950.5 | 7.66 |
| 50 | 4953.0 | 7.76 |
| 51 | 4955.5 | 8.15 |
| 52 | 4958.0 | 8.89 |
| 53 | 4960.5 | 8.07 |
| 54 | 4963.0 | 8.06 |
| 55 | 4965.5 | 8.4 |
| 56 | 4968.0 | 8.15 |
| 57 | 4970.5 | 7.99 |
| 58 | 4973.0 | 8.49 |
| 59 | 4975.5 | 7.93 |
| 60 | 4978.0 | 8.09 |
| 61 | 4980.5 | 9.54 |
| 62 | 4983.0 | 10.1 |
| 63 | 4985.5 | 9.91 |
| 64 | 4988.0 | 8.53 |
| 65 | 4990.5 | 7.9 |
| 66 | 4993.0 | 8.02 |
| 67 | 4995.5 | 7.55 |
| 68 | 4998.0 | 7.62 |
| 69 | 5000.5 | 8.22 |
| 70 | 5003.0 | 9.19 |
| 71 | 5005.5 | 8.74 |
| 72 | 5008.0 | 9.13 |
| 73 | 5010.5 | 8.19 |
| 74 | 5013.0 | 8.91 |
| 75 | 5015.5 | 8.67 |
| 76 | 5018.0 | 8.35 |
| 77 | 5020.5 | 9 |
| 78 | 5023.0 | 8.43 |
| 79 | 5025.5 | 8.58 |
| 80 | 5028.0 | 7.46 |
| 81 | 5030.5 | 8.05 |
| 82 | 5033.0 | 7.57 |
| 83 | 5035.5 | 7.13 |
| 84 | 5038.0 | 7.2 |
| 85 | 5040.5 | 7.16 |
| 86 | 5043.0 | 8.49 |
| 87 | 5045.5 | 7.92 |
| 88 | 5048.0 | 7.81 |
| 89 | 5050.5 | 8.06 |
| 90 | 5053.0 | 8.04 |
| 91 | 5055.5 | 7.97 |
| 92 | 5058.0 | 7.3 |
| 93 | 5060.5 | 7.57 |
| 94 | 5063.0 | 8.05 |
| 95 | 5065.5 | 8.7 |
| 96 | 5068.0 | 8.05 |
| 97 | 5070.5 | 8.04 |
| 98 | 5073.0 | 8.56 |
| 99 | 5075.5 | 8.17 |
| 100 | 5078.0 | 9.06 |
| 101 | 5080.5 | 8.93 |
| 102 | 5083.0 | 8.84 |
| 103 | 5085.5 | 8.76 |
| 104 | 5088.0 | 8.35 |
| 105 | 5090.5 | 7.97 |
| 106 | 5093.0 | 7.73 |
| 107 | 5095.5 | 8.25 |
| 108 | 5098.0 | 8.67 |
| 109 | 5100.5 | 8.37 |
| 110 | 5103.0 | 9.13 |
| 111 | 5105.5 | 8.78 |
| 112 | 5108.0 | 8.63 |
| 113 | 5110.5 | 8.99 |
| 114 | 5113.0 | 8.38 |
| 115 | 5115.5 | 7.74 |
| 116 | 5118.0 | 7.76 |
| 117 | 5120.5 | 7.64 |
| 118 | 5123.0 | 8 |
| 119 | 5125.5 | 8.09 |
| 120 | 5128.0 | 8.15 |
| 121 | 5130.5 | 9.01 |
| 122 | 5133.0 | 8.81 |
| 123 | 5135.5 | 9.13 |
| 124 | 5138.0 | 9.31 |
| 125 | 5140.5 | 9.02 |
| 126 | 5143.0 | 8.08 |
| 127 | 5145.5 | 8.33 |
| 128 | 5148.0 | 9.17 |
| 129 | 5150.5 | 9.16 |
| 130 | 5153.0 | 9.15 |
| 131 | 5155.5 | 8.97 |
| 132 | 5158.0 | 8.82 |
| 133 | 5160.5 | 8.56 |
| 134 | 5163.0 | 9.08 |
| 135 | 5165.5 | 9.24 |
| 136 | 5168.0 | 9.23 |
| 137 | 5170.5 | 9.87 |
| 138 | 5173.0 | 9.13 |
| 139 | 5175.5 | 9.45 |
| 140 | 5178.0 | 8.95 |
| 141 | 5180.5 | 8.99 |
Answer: 6.4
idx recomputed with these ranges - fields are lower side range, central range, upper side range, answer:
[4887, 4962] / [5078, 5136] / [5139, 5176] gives 1.9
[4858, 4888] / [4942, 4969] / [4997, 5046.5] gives 1.6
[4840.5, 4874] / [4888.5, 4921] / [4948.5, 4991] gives 2.0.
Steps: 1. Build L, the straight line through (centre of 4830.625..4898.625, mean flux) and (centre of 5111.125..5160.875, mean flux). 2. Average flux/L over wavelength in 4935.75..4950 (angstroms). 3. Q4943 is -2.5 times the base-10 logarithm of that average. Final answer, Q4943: 0.24 mag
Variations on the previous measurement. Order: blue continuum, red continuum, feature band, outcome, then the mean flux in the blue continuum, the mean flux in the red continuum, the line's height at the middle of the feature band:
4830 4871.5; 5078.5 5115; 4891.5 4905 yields 0.06 mag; 8.53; 8.55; 8.54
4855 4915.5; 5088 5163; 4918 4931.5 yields 0.10 mag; 8.23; 8.55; 8.28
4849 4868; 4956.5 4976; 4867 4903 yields 0.01 mag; 8.31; 8.26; 8.3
